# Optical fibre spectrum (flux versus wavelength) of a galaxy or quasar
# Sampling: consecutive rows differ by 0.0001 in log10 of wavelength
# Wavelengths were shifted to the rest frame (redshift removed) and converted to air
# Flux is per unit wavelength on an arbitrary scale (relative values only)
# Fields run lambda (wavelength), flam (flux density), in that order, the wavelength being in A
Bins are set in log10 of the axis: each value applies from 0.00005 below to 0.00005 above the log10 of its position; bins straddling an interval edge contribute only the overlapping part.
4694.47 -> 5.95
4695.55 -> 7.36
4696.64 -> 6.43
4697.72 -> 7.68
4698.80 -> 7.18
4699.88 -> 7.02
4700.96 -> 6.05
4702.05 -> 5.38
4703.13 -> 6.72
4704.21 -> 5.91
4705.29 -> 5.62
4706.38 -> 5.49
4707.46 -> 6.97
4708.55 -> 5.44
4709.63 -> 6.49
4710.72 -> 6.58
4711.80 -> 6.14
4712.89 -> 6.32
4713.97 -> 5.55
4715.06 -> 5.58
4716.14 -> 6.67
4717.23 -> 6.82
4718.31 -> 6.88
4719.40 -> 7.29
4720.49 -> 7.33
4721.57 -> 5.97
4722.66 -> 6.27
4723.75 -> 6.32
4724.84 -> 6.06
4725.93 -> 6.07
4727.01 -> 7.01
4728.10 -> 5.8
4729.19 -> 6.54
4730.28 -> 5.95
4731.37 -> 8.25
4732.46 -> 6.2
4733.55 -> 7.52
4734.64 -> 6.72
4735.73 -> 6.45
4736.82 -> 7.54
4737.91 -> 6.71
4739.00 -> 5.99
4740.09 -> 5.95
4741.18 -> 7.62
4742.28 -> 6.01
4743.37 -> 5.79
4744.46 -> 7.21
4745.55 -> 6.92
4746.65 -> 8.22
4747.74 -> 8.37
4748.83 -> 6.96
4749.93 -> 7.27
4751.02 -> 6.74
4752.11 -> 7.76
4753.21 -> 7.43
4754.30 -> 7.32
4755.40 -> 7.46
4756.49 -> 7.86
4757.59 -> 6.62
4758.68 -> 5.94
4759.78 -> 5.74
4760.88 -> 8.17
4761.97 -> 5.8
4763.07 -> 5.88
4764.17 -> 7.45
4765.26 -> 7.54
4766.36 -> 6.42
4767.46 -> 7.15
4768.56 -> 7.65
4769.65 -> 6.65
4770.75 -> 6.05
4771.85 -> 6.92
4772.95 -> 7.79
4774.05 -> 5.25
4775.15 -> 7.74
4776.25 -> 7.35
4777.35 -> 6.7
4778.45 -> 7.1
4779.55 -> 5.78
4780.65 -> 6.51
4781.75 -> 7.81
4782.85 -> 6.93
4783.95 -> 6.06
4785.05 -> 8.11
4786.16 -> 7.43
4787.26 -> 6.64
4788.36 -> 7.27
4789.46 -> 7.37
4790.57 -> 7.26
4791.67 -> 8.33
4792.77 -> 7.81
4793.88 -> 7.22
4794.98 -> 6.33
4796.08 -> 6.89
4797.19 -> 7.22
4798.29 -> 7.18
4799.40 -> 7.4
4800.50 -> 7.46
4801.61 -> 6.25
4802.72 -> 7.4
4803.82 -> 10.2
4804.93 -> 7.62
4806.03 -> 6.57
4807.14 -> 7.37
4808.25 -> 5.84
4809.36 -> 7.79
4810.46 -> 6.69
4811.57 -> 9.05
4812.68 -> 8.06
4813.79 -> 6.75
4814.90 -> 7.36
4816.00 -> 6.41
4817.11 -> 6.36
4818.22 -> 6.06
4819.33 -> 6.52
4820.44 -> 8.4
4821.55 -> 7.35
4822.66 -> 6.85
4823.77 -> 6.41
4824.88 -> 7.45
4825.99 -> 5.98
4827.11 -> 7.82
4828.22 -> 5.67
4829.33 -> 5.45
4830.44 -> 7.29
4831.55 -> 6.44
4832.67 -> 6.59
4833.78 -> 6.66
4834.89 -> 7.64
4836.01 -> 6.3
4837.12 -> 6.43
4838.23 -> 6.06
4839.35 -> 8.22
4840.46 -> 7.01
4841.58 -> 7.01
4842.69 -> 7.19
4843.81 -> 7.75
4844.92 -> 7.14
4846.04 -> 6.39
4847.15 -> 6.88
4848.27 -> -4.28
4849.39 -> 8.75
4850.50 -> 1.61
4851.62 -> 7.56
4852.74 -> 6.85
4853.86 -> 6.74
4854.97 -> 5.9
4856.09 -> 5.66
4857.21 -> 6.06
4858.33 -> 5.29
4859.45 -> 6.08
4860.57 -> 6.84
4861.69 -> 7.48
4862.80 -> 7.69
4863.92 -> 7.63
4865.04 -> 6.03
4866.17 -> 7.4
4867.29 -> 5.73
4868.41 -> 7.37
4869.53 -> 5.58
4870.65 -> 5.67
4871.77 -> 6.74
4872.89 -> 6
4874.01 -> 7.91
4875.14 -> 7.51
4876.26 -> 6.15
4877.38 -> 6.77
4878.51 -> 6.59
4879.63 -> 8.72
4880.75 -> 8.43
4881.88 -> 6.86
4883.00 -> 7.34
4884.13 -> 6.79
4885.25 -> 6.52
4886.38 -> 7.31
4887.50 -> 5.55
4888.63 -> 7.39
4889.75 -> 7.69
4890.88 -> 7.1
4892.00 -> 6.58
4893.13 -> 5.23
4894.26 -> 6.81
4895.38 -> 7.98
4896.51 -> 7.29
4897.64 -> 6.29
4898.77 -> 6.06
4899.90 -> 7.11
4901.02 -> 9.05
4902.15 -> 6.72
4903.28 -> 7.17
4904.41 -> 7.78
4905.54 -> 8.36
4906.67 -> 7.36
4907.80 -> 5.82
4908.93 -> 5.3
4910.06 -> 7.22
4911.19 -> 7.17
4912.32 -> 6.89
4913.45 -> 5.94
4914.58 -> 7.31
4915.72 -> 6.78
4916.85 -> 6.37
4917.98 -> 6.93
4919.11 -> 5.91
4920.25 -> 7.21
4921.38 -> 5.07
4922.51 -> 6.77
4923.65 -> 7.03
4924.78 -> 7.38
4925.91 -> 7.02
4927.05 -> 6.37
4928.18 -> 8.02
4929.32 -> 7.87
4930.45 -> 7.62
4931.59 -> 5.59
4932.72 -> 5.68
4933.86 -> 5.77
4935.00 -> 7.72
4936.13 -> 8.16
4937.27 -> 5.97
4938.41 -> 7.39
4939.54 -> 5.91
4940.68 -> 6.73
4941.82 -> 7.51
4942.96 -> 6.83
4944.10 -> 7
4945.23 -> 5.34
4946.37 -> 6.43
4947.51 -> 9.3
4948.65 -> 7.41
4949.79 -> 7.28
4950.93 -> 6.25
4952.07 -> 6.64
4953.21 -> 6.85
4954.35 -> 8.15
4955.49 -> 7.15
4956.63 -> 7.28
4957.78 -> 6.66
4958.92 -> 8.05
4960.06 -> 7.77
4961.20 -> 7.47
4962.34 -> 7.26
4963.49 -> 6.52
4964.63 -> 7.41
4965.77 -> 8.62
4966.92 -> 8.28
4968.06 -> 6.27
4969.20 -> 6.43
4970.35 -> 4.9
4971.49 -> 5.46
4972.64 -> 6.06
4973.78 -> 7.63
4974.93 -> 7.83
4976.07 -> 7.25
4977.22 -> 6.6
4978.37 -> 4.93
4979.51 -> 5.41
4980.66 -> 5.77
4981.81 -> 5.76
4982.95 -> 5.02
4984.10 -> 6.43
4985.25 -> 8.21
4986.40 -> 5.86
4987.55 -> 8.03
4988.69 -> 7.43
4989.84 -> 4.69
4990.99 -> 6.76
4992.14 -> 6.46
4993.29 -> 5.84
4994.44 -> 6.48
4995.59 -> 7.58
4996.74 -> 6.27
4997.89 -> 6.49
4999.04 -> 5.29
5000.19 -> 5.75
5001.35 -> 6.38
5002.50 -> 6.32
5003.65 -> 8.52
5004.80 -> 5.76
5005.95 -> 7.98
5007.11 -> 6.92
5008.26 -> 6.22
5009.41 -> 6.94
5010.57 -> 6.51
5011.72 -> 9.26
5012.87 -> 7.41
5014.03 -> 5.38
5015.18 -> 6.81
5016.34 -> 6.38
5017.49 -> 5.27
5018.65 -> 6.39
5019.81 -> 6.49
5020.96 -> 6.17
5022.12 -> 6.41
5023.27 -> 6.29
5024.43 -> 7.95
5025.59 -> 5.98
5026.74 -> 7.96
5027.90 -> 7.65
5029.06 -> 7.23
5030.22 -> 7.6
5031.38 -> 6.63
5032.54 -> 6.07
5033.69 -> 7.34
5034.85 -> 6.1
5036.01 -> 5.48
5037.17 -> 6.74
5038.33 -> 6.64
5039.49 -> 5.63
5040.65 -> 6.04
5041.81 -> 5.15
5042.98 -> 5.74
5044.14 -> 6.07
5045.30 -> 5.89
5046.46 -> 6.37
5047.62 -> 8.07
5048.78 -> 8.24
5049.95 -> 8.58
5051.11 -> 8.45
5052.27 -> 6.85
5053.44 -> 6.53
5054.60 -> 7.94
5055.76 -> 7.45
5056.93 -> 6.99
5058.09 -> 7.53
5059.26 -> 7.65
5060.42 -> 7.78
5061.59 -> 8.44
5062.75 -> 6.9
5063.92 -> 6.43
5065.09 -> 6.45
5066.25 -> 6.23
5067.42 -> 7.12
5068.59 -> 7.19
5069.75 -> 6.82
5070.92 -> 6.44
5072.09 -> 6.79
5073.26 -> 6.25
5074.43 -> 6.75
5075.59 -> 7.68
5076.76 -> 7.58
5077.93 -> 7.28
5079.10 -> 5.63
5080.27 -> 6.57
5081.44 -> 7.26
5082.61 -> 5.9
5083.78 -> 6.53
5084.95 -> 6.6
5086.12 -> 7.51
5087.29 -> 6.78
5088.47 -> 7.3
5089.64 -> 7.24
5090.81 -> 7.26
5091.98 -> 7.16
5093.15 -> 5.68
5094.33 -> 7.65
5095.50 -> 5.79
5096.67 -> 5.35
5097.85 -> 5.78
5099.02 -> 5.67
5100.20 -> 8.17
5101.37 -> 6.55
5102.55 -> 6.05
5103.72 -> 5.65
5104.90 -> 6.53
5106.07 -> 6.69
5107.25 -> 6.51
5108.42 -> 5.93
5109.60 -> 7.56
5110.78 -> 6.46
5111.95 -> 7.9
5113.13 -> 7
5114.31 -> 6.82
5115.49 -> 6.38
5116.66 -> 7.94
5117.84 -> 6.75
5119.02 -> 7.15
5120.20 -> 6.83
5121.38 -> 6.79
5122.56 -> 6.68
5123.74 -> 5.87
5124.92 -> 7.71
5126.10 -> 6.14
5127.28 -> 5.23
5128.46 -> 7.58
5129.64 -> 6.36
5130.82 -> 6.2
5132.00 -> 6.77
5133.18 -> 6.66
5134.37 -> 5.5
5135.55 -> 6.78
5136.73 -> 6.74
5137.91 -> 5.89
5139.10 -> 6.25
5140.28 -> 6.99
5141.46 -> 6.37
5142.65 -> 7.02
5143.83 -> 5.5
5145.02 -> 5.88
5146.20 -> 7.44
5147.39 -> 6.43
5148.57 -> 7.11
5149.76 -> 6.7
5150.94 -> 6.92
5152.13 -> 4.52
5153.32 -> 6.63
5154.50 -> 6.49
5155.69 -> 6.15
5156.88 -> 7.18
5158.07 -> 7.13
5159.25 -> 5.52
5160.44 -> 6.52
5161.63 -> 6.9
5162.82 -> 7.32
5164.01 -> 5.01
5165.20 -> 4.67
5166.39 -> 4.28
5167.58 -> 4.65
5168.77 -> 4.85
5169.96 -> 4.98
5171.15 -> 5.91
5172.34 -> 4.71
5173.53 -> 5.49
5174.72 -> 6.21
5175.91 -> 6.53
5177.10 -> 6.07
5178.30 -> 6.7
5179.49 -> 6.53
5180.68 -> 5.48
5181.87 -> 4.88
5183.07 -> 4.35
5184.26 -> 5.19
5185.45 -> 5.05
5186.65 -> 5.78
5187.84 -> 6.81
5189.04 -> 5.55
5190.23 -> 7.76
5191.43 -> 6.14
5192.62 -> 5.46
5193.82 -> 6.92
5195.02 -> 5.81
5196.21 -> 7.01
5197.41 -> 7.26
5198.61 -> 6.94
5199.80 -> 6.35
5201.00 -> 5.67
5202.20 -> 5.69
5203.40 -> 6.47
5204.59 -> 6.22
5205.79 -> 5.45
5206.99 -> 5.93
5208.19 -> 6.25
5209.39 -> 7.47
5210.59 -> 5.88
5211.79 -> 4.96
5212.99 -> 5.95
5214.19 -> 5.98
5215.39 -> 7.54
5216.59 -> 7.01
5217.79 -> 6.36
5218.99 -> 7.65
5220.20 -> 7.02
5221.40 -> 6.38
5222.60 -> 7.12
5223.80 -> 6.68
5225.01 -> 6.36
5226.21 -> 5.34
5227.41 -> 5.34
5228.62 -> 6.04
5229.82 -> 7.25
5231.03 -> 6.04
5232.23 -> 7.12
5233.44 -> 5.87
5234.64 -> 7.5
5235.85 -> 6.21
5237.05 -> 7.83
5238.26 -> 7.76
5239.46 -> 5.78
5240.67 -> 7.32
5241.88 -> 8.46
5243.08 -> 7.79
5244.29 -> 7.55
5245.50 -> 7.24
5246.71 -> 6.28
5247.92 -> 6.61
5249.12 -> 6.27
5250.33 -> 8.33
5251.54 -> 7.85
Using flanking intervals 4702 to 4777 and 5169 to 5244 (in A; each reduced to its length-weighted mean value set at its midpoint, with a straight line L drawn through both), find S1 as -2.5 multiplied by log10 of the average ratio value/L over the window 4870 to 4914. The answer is -0.06 mag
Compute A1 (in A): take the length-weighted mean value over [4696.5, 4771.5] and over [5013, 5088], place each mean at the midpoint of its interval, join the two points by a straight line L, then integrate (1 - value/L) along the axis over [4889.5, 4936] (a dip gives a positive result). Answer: -0.8 A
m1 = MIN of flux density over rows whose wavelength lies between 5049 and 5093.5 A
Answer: 5.63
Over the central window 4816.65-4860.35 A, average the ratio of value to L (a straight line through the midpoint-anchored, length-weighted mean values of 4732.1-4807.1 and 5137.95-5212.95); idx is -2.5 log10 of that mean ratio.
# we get 0.09 mag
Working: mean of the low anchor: 7.05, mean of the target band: 6.35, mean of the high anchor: 6.07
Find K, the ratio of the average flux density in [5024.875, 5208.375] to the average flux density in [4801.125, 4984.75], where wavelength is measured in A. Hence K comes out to 0.96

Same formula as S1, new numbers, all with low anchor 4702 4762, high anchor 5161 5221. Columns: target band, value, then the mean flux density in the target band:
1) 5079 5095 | -0.109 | 6.82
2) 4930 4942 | -0.053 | 6.7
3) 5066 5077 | -0.116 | 6.88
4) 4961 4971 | -0.107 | 6.99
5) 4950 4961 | -0.139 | 7.21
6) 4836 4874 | 0.035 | 6.28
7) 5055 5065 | -0.185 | 7.36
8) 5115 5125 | -0.124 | 6.87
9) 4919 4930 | -0.085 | 6.91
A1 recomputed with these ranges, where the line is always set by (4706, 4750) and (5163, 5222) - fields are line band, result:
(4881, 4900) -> -1.31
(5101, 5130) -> -2.80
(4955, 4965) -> -1.55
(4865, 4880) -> -0.71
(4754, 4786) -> -1.63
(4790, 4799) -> -1.04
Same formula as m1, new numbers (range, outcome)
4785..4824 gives 5.84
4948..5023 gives 4.69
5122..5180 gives 4.28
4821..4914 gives -4.28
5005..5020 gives 5.27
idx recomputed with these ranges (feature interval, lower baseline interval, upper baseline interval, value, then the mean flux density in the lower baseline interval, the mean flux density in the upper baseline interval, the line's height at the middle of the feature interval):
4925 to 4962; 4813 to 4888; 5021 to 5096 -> -0.05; 6.58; 6.87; 6.71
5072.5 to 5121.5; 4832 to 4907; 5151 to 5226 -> -0.08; 6.69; 6.1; 6.26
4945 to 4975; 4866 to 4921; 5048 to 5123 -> -0.03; 6.88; 6.91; 6.89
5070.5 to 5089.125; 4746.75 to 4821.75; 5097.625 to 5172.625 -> -0.05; 7.13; 6.37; 6.49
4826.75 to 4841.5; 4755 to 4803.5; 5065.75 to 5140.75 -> 0.04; 7.01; 6.67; 6.95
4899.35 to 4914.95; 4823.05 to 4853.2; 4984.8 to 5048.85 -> -0.11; 6.31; 6.62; 6.43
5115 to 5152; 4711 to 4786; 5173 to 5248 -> -0.02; 6.8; 6.41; 6.47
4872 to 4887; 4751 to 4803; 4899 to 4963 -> -0.02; 7.02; 6.98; 6.99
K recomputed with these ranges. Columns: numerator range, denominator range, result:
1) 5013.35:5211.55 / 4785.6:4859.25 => 0.96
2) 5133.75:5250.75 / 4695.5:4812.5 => 0.92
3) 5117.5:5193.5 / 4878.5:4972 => 0.88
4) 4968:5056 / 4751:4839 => 0.94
